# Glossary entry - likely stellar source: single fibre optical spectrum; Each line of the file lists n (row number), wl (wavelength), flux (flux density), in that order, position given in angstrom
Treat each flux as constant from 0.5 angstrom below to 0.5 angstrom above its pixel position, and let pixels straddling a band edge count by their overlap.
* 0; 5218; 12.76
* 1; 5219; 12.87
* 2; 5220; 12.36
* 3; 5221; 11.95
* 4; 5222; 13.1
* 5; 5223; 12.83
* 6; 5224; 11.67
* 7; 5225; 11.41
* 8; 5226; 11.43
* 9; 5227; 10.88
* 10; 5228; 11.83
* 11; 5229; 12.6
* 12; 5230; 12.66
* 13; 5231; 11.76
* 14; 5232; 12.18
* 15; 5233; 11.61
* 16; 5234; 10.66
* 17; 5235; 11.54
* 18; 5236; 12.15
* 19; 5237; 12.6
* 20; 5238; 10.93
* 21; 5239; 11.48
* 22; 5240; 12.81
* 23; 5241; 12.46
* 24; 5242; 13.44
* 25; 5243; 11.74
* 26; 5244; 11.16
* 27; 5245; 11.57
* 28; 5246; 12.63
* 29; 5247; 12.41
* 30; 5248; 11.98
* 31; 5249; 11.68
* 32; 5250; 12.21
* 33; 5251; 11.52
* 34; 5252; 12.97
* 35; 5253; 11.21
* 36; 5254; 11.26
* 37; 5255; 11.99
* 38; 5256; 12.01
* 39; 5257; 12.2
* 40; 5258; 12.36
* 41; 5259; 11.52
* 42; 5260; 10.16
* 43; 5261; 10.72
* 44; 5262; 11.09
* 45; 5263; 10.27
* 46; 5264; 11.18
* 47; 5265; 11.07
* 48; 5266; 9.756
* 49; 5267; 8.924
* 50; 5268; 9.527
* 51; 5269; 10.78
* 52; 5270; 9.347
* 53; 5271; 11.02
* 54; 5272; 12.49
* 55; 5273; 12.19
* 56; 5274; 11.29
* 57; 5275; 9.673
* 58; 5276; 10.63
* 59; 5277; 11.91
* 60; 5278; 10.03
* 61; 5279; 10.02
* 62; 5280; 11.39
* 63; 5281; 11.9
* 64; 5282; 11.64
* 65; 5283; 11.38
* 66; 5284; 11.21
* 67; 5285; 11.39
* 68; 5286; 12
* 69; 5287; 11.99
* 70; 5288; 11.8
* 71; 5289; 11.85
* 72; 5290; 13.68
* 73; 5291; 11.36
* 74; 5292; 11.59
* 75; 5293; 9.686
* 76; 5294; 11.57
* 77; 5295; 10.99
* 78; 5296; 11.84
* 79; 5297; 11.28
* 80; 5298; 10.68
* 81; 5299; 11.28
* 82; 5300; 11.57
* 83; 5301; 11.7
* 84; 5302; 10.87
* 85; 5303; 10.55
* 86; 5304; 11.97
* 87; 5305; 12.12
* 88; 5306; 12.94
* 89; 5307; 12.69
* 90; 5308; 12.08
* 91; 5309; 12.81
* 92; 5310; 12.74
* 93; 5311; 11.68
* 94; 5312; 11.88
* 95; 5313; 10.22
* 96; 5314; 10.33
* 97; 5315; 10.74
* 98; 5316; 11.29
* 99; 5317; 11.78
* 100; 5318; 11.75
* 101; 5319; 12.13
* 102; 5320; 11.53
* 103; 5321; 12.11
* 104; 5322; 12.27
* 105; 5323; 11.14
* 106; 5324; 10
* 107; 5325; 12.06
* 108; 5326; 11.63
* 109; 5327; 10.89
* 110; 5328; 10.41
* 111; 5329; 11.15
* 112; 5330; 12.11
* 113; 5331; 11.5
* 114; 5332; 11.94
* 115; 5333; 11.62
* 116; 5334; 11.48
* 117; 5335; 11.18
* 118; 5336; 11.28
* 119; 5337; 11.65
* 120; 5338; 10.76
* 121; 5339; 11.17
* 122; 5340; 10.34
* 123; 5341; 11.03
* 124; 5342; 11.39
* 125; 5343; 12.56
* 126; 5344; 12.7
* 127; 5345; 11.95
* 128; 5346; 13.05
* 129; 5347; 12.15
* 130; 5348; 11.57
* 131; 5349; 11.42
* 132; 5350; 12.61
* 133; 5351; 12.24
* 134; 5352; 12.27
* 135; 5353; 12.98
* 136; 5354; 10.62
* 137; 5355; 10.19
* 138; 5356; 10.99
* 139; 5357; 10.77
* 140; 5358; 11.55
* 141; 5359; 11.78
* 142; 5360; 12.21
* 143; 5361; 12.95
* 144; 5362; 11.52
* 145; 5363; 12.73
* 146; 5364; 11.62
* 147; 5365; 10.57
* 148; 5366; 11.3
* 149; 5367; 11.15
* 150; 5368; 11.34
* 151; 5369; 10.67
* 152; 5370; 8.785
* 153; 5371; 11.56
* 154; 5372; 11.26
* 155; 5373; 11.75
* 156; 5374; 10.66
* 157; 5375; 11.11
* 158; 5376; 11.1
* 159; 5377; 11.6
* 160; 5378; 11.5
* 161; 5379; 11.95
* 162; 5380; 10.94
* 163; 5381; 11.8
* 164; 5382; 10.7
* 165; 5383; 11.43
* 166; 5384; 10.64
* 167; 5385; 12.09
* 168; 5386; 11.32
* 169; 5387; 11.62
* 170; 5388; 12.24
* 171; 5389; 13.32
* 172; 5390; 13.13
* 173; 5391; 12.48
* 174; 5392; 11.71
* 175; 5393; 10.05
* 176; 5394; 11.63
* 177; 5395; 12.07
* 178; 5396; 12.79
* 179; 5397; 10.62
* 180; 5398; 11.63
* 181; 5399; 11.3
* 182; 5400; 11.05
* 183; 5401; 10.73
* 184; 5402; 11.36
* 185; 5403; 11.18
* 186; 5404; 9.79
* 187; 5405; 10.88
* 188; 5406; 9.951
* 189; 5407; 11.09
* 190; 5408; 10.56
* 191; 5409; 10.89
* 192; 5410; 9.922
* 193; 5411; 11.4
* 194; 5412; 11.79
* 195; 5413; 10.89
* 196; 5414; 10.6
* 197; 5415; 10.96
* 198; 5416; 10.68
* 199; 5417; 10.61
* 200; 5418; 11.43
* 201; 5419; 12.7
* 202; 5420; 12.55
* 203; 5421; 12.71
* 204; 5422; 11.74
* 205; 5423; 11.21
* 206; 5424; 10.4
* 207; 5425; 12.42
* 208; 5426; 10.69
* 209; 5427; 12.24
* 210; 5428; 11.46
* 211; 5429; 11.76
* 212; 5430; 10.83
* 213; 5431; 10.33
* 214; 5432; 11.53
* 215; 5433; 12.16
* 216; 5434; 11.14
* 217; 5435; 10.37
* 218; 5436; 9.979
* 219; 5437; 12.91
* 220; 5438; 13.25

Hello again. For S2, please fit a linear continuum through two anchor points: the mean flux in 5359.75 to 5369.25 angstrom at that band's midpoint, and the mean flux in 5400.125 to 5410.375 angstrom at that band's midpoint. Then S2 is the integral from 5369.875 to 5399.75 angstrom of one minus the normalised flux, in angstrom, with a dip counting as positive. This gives -1.05 angstrom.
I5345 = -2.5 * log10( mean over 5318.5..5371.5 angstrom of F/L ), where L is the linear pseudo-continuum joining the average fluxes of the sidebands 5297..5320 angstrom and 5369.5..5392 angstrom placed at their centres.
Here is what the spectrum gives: 0.00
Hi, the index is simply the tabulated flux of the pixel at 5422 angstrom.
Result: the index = 11.74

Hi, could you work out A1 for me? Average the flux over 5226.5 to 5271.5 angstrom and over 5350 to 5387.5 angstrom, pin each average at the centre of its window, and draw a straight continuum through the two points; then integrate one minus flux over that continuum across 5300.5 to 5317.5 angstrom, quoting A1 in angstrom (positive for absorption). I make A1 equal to -0.3 angstrom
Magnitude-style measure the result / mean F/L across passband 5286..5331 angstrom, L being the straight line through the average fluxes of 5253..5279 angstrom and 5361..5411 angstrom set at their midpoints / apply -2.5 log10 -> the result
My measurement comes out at -0.05 mag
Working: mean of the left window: 10.9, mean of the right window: 11.3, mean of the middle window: 11.6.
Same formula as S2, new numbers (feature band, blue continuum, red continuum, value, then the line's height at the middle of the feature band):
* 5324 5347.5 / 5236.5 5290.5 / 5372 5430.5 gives -0.3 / 11.4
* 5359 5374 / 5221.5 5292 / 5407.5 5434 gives 0.0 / 11.4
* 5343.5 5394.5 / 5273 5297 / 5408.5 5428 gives -1.0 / 11.4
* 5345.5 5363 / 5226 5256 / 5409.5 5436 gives -0.5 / 11.5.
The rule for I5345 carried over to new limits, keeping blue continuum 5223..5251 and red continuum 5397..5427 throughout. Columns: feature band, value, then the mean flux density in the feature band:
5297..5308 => -0.001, 11.6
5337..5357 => -0.021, 11.7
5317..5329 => 0.009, 11.4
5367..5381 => 0.019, 11.1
